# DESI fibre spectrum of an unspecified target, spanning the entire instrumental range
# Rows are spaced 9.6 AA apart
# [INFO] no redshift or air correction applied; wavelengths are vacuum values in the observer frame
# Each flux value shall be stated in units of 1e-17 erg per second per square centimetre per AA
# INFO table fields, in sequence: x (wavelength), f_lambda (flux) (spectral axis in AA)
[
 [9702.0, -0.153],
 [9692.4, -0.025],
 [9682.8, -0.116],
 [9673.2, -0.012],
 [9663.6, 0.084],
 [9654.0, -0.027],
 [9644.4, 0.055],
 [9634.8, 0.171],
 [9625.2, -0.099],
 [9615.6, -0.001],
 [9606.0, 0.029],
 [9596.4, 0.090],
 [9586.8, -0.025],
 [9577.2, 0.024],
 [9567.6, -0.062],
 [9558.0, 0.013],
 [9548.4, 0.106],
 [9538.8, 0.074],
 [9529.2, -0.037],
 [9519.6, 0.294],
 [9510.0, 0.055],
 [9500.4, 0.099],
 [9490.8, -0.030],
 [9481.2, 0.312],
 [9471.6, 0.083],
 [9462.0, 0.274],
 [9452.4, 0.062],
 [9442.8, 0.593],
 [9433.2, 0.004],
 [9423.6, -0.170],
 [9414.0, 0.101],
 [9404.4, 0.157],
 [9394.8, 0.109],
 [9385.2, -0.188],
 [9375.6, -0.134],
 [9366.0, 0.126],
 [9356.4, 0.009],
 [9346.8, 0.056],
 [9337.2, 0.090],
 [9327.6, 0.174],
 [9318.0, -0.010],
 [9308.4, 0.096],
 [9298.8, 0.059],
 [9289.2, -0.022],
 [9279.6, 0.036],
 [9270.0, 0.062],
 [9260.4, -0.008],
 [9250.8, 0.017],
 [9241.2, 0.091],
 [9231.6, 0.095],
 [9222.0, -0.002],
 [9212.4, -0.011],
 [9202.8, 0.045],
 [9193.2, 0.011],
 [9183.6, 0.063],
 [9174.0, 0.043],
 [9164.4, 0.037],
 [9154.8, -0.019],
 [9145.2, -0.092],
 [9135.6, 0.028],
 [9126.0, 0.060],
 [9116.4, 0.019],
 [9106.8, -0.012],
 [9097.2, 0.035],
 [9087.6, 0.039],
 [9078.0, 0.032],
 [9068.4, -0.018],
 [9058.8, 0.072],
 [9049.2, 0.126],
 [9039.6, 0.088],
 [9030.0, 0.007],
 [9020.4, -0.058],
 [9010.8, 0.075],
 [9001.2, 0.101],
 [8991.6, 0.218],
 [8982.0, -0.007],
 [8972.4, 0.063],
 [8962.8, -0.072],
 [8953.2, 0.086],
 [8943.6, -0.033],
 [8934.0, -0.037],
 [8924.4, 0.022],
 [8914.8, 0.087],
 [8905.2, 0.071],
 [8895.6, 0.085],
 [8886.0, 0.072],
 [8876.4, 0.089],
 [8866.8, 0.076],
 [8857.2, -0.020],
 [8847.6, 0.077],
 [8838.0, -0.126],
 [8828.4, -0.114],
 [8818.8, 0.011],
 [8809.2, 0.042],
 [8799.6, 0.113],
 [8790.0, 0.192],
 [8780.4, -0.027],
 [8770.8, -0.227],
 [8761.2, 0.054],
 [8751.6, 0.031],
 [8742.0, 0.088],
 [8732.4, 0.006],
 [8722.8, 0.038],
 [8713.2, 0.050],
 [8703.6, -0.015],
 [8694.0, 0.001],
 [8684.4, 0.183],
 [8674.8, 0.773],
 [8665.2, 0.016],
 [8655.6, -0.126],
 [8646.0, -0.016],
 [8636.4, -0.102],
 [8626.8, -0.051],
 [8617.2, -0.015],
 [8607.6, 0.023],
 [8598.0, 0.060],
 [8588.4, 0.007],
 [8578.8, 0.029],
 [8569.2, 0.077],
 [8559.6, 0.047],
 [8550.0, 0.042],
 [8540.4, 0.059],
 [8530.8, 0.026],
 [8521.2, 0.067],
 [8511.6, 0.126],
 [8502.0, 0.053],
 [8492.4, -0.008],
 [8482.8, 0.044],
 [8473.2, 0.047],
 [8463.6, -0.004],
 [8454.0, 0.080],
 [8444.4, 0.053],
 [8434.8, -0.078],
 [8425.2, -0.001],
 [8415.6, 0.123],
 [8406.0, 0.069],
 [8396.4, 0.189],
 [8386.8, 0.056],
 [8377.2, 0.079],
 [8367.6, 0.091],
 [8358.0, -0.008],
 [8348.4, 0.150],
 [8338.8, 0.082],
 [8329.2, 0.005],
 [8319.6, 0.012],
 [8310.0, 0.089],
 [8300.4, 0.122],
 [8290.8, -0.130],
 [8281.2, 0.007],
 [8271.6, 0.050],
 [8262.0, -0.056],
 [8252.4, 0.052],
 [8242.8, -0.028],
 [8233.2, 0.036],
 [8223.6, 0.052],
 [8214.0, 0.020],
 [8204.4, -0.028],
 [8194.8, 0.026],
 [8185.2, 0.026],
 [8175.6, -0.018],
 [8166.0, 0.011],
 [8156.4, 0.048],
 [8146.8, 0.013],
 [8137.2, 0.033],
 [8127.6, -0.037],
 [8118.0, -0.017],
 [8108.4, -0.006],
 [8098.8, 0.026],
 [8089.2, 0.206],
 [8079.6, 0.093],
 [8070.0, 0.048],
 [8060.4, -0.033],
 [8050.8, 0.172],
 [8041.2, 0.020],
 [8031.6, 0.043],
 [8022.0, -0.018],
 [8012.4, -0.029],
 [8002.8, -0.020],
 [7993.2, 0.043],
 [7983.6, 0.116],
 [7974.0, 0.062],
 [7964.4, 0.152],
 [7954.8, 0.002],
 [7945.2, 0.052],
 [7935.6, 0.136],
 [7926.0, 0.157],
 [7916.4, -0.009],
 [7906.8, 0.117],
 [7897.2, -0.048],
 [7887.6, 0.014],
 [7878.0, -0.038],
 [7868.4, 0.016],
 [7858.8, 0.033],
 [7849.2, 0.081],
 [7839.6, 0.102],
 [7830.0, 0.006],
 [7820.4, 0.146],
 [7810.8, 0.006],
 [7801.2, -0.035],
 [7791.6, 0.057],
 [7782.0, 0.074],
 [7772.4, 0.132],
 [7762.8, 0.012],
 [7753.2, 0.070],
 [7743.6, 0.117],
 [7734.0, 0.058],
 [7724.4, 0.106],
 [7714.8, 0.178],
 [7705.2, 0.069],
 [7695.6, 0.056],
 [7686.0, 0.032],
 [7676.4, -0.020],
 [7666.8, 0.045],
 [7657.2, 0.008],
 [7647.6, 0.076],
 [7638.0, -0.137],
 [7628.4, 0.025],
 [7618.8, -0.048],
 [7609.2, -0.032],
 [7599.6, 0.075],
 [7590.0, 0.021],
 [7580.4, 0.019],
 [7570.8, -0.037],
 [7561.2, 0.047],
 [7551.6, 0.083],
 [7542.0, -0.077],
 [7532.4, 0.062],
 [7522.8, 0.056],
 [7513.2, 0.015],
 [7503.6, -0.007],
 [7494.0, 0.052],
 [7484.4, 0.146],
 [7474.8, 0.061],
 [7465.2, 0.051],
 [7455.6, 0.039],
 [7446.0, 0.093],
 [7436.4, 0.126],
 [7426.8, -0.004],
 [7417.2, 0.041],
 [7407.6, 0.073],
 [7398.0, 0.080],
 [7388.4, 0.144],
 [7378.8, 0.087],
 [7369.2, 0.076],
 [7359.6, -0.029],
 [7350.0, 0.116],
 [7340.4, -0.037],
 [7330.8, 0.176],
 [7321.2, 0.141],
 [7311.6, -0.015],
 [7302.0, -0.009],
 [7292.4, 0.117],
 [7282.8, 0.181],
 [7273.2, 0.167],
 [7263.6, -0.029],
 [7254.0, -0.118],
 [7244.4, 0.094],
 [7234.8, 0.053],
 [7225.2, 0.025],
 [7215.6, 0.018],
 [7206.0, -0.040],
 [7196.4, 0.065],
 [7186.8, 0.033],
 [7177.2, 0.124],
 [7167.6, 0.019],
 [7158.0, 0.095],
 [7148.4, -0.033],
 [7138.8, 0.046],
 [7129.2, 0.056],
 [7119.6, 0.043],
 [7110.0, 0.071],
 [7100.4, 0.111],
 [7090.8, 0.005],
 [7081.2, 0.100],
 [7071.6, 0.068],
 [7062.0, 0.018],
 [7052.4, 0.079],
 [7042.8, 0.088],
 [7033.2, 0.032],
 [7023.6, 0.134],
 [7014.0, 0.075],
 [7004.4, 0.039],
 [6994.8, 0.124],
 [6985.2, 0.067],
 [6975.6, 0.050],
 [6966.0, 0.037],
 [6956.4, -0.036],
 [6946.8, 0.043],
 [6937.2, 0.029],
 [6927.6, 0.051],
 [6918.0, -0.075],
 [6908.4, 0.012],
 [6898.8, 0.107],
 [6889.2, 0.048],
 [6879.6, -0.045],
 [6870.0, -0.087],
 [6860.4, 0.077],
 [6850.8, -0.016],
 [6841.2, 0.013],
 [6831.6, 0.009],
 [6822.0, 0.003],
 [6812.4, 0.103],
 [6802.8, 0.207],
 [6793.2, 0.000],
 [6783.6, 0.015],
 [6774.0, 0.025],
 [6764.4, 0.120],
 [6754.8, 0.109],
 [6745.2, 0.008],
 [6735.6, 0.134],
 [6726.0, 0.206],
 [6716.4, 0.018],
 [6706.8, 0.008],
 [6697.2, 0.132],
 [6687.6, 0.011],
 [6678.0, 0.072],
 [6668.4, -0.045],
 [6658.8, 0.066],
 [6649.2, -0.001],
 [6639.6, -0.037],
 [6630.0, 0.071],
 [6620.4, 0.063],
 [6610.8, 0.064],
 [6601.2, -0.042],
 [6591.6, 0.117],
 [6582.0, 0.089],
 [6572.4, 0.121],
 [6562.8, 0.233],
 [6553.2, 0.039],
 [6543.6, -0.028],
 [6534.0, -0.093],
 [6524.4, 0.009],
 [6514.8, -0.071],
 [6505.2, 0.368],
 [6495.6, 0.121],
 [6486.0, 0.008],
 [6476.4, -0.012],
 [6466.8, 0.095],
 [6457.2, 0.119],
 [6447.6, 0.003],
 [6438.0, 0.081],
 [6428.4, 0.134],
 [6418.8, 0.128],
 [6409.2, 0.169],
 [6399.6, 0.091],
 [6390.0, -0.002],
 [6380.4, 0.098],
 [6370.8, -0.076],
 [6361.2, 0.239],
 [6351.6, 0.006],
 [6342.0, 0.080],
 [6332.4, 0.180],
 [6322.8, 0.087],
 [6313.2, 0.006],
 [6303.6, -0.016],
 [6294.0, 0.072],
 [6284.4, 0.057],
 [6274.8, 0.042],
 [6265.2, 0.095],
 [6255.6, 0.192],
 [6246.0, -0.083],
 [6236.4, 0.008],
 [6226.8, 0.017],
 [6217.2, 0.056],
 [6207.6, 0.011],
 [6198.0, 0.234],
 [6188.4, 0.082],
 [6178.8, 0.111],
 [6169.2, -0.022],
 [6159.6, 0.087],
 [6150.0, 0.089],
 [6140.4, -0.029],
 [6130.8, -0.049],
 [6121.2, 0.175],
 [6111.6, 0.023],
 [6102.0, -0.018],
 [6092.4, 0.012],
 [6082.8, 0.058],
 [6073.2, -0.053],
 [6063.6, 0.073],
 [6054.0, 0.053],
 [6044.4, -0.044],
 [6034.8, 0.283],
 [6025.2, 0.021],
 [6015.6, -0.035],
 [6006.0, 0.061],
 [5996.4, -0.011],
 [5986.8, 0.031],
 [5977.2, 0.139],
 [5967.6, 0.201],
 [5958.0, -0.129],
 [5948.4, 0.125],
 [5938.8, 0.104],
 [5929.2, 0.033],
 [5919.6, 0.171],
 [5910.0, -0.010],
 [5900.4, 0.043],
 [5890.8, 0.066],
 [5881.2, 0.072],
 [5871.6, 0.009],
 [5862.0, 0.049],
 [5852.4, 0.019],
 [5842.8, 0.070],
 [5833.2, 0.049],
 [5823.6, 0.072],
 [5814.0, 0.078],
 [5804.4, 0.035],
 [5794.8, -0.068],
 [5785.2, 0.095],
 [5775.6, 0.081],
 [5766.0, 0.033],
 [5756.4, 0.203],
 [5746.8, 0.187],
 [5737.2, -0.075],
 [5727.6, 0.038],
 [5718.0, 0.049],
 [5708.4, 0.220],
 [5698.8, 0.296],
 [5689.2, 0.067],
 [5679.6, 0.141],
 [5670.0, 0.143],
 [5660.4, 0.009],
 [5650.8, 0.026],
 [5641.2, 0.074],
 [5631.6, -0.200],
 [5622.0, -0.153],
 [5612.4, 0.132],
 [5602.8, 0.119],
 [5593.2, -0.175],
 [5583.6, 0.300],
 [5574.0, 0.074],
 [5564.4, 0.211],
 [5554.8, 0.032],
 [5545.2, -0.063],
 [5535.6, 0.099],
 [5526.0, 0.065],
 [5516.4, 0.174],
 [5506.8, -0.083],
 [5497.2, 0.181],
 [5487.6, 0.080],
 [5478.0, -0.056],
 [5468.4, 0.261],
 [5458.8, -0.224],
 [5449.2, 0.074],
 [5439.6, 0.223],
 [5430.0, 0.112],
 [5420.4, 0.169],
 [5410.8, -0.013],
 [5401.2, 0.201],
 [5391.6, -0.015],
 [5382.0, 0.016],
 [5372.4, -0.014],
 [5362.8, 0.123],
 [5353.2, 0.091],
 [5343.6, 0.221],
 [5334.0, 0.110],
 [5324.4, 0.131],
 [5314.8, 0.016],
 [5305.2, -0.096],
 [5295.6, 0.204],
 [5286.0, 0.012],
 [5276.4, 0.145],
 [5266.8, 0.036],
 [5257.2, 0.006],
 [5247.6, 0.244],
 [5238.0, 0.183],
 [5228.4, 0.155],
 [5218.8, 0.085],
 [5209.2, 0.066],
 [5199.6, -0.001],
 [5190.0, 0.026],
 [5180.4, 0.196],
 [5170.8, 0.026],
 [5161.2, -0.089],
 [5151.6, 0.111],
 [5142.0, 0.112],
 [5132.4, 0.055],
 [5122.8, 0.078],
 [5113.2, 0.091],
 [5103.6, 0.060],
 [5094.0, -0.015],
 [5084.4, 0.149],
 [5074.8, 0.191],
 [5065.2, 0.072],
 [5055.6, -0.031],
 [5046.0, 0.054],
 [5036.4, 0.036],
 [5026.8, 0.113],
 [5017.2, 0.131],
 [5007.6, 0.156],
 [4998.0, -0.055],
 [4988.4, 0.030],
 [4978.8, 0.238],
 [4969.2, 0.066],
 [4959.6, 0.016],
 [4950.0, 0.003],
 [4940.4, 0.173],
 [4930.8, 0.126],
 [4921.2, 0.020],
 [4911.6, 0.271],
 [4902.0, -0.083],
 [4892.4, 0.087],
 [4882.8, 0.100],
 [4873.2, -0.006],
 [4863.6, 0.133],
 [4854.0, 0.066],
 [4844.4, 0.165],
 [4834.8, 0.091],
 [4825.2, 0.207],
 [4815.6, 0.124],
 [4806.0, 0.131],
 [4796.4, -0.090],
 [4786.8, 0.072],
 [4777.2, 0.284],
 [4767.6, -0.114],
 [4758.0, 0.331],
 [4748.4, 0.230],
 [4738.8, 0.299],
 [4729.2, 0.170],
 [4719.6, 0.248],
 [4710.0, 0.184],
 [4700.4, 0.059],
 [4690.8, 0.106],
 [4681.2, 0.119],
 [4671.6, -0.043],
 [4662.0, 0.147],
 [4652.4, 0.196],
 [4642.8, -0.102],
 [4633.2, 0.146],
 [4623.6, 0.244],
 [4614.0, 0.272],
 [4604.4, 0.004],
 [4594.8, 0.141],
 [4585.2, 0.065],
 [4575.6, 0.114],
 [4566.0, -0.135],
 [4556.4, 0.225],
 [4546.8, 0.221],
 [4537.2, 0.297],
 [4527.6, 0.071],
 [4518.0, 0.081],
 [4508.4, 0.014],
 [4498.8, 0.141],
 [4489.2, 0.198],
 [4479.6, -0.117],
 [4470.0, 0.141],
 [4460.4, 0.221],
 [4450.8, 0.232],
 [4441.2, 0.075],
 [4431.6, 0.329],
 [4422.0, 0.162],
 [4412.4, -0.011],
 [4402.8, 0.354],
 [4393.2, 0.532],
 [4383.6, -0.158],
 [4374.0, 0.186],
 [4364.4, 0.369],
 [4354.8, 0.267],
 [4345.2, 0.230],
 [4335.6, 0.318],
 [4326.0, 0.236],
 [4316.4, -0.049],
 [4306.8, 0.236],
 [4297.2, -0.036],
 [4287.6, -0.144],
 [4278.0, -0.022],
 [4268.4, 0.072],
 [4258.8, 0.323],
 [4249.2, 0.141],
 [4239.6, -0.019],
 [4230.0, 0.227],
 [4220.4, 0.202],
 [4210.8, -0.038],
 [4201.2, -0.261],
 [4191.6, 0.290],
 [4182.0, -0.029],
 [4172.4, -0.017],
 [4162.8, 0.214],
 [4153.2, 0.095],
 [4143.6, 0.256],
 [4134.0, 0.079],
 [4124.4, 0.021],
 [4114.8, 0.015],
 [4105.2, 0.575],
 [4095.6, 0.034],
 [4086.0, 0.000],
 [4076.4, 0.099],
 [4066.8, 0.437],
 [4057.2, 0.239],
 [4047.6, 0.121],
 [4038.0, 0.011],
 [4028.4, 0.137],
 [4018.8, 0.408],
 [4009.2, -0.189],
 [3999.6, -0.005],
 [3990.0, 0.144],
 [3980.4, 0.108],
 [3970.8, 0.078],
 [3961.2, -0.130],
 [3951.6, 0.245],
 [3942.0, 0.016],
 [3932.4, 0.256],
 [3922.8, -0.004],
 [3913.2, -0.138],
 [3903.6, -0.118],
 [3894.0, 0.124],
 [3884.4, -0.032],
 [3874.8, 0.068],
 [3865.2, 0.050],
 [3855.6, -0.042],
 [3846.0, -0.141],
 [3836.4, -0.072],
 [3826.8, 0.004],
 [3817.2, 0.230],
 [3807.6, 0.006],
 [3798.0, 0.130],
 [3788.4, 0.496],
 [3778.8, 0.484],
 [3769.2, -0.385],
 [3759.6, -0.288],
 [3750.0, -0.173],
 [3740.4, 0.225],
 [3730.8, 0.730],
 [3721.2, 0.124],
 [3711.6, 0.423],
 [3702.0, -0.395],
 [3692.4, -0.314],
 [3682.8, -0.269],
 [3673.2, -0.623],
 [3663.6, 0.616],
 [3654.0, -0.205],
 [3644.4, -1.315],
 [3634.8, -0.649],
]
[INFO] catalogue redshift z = 1.327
